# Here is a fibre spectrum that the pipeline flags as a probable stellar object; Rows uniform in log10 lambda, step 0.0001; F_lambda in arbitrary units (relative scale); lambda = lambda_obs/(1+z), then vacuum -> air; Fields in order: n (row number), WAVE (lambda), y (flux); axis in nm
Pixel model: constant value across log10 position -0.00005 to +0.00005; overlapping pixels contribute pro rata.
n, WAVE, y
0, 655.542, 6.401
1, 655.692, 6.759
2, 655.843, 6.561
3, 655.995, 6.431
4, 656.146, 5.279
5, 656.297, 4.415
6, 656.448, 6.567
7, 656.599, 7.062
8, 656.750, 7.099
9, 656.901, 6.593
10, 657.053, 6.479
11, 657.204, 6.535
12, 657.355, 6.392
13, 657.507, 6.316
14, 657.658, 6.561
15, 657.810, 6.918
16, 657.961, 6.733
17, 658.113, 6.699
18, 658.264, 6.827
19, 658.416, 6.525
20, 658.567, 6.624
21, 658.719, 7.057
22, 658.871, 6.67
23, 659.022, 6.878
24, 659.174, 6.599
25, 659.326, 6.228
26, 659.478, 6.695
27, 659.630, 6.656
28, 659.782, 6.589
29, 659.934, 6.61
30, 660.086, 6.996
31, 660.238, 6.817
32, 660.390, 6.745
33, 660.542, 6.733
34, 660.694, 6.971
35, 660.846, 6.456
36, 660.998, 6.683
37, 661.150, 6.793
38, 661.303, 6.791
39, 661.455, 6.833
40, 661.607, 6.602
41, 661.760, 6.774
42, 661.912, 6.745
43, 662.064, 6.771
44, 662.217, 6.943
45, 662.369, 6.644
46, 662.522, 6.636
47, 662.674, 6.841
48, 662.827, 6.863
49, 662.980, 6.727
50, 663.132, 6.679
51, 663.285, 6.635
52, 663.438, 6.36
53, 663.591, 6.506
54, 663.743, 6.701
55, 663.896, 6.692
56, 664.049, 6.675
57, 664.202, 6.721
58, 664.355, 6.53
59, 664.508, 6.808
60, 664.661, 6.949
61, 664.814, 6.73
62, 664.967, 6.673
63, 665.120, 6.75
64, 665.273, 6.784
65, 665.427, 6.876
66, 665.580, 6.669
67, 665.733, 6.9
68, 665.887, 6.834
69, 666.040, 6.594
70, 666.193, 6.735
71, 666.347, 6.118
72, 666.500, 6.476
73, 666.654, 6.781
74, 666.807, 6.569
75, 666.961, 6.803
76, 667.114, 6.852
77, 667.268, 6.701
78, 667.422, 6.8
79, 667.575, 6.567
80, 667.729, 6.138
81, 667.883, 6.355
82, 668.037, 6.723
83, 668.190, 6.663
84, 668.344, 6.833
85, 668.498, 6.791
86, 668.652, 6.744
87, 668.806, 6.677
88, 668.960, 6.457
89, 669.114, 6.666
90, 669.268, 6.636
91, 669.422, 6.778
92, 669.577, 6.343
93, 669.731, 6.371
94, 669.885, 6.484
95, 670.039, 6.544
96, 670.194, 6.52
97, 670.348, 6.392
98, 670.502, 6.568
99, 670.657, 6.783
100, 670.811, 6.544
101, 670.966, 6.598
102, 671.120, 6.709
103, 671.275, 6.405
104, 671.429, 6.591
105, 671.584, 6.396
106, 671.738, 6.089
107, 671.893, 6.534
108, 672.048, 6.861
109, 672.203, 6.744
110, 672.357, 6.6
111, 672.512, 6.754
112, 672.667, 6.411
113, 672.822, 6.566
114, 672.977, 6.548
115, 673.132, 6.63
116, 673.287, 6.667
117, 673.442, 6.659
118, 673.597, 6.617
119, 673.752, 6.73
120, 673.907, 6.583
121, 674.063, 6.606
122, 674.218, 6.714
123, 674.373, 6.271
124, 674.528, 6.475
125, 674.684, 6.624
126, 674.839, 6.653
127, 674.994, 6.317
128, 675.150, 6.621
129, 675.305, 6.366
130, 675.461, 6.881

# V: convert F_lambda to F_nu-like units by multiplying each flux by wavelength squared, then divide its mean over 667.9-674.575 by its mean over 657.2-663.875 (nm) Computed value 1.02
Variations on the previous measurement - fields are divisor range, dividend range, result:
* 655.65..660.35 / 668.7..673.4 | 1.04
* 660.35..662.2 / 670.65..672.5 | 1.00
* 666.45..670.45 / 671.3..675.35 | 1.01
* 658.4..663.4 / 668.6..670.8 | 1.00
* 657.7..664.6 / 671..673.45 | 1.01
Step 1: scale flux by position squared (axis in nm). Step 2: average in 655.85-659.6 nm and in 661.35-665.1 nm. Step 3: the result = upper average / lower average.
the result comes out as 1.05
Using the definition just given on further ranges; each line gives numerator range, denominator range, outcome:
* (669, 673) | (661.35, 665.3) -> 1.00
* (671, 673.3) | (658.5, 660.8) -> 1.01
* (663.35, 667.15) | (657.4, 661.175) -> 1.02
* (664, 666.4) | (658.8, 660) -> 1.03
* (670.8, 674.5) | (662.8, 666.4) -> 1.01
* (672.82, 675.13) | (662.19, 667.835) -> 1.01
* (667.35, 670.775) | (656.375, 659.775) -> 1.02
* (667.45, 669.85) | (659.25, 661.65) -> 1.01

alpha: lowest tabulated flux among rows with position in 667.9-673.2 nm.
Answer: 6.089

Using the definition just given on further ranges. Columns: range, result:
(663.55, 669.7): 6.118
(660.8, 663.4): 6.456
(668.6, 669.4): 6.457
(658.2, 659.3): 6.525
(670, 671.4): 6.392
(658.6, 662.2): 6.228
